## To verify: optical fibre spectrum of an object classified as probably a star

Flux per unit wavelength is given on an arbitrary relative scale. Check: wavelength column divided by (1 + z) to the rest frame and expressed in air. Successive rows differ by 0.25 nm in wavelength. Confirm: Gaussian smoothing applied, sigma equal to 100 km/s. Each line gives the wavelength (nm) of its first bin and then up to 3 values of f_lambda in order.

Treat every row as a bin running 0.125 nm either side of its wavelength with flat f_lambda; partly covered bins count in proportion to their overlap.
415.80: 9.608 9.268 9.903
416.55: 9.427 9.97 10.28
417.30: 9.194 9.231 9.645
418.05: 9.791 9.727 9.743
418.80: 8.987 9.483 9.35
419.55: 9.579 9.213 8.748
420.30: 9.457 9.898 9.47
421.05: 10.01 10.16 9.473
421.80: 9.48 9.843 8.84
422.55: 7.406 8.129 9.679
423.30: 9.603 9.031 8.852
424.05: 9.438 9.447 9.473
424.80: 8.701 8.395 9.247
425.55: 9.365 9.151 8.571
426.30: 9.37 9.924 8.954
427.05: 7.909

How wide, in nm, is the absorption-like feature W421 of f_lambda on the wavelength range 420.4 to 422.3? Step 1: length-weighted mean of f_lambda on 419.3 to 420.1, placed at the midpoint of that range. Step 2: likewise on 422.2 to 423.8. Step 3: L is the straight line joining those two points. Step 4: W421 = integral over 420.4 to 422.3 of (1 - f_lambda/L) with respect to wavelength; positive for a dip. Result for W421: -0.14 nm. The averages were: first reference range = 9.25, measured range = 9.7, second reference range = 8.79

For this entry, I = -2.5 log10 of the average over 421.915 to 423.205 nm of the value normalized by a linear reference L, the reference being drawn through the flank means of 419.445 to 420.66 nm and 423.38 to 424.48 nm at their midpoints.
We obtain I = 0.06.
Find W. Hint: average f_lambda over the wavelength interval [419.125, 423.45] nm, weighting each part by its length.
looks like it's 9.31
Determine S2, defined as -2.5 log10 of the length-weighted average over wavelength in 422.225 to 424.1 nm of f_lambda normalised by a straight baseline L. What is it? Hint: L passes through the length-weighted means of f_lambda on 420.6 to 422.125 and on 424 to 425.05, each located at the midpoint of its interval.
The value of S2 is 0.07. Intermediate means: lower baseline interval 9.74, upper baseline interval 9.15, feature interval 8.85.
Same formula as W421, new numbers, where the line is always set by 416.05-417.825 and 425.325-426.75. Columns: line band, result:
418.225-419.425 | 0.01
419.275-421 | 0.02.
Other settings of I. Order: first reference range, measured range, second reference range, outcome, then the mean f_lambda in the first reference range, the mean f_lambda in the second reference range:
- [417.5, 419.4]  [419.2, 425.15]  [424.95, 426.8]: 0.010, 9.51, 9.14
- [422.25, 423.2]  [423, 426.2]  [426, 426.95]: -0.034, 8.52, 9.22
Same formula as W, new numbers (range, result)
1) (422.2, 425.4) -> 8.94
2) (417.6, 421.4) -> 9.54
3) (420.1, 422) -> 9.67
